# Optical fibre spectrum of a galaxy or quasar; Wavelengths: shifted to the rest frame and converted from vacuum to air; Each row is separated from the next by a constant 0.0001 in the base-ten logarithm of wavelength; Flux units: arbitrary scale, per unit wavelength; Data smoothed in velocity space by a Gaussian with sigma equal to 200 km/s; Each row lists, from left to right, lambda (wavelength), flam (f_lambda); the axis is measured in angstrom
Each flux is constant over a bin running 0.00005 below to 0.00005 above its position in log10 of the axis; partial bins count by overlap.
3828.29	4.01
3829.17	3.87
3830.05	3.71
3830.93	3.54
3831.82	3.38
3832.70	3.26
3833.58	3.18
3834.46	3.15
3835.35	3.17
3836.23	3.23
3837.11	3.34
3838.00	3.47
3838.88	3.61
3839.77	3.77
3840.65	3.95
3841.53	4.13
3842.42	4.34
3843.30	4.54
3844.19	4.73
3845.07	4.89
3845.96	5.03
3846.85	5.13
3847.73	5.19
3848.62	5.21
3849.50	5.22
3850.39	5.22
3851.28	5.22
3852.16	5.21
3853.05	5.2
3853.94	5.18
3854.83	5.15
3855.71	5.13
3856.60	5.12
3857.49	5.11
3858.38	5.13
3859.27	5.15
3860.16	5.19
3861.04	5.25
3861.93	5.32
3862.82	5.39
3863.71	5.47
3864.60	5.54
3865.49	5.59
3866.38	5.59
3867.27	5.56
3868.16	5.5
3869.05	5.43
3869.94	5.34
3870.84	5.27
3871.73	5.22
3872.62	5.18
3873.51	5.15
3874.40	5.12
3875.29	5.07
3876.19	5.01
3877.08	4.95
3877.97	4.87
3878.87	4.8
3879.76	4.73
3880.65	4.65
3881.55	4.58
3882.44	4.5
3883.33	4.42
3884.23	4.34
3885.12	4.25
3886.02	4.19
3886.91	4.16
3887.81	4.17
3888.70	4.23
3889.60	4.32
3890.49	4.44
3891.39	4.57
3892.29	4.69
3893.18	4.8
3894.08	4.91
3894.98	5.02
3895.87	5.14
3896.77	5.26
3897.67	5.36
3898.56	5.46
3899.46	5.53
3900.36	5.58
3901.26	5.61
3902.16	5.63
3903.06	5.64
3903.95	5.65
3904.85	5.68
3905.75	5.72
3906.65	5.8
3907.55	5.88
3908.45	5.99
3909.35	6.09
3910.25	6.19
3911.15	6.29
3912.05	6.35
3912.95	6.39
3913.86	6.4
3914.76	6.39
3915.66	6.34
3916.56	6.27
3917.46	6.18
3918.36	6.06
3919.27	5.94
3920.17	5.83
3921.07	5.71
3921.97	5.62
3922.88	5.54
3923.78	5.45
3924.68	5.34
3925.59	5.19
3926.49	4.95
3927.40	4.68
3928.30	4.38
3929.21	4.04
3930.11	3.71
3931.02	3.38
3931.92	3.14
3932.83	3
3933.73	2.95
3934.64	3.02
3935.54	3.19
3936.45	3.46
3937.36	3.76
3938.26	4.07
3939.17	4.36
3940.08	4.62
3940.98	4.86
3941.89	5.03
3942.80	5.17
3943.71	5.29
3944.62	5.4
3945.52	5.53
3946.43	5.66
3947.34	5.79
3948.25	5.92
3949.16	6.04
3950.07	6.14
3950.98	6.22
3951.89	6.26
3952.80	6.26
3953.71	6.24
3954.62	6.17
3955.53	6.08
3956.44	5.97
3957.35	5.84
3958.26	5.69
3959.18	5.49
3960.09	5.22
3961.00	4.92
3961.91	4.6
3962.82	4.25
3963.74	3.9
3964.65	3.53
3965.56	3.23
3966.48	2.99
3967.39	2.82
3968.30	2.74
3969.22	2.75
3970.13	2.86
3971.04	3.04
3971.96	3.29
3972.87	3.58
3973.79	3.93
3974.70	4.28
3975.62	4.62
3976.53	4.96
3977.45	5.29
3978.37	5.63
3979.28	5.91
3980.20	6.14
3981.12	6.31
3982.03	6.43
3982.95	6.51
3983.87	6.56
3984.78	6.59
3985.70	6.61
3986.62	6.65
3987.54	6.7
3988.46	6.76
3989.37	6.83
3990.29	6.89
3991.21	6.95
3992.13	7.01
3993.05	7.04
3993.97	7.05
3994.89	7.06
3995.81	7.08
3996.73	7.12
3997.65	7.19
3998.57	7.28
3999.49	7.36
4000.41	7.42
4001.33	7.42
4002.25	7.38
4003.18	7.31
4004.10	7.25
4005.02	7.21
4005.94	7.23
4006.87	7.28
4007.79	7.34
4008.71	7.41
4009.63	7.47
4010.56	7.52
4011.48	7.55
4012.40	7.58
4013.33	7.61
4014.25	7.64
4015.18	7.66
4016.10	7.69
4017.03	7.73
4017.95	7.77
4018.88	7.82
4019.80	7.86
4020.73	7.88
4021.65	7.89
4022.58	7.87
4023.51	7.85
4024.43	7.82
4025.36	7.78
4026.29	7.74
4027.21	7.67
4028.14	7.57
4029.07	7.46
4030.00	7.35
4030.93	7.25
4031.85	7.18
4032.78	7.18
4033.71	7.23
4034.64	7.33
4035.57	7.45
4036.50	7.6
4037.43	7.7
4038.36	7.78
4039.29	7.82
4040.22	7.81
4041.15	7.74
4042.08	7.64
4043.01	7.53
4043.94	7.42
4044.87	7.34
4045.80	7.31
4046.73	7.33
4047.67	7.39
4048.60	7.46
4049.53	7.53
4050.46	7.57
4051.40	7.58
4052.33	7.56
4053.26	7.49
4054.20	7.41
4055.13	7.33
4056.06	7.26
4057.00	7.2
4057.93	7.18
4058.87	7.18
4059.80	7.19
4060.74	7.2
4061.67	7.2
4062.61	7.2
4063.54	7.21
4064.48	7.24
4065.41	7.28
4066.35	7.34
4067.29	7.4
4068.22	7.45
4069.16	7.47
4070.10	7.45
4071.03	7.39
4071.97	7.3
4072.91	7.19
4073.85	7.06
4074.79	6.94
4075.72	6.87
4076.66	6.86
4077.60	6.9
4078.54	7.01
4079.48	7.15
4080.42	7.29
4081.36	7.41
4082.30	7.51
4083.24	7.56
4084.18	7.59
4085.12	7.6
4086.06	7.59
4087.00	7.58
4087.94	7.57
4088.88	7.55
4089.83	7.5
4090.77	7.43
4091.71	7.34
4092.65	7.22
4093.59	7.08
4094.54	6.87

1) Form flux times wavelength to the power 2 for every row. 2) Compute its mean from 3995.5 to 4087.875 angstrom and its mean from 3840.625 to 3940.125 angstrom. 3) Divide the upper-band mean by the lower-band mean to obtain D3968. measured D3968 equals 1.6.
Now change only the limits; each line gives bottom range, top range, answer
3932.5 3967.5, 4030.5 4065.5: 1.60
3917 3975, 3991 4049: 1.65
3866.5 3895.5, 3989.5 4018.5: 1.63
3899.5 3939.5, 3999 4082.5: 1.53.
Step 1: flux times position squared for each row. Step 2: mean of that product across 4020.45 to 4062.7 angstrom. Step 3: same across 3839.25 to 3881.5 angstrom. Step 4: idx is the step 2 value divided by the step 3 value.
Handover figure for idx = 1.6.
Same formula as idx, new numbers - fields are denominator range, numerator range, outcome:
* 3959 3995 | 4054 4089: 1.47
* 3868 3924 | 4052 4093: 1.50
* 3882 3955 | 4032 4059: 1.54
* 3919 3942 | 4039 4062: 1.79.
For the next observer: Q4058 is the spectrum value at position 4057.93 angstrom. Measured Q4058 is 7.18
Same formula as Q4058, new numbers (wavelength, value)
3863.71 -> 5.47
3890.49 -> 4.44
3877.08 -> 4.95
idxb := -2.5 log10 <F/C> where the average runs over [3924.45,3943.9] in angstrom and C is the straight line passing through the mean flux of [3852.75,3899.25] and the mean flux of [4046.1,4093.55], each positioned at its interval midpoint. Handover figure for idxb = 0.35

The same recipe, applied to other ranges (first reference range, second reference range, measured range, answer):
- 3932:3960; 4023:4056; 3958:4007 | 0.074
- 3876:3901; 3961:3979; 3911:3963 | -0.230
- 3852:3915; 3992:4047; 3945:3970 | 0.269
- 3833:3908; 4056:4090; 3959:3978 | 0.476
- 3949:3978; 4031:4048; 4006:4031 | -0.142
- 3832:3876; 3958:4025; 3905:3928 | -0.078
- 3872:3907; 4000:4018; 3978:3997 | 0.057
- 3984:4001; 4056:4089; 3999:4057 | -0.061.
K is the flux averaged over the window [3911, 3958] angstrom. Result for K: 5.22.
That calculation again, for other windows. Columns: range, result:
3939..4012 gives 5.82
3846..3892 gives 5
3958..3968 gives 4.19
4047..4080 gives 7.27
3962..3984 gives 4.37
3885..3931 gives 5.34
